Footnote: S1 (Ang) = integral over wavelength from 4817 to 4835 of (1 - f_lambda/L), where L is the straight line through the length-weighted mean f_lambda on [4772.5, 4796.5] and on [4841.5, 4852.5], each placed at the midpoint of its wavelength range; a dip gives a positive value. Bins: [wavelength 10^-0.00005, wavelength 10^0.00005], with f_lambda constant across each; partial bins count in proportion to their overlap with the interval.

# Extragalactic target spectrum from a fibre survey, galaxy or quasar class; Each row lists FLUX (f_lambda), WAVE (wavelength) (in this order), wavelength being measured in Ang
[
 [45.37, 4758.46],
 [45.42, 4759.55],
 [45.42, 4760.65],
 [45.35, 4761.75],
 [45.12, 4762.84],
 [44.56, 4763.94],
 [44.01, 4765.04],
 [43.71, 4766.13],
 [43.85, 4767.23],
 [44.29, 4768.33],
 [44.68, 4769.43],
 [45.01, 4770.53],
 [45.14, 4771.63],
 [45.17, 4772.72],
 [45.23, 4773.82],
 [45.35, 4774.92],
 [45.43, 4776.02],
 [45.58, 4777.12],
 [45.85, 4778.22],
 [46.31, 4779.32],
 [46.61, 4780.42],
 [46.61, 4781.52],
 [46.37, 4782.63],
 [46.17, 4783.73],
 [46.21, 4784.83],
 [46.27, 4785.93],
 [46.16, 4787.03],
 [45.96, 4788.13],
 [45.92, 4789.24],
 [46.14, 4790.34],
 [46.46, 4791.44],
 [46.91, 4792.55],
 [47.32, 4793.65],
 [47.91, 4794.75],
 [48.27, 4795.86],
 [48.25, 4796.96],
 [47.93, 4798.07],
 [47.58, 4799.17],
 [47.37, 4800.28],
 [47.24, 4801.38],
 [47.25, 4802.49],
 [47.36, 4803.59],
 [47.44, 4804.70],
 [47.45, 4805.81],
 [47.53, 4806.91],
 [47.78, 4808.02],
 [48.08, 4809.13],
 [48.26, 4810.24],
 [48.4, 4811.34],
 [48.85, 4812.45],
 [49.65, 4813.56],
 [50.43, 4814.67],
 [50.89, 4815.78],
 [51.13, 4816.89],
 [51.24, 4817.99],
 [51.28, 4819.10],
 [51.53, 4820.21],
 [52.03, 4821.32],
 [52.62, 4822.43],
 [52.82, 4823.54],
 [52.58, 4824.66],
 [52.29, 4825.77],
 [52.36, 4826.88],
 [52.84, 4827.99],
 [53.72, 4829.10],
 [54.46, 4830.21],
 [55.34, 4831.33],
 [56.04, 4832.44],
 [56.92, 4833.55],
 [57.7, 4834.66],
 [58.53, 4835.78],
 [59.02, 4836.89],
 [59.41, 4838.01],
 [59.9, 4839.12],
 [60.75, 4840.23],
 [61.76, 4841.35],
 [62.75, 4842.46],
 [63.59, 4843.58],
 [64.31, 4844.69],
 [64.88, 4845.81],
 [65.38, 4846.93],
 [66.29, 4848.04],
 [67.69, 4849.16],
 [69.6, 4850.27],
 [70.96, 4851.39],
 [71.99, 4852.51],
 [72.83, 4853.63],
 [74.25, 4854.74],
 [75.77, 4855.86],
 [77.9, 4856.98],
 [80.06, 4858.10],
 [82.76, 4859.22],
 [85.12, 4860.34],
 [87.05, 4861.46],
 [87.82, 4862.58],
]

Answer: 1.9 Ang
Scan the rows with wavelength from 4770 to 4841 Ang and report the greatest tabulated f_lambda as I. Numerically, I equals 60.75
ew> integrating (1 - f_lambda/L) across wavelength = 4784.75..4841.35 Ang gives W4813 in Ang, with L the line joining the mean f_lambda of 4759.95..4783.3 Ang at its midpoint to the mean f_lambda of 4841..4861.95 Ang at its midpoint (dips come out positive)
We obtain 7.8 Ang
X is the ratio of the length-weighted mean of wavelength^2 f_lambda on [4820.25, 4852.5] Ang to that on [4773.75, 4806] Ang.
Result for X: 1.3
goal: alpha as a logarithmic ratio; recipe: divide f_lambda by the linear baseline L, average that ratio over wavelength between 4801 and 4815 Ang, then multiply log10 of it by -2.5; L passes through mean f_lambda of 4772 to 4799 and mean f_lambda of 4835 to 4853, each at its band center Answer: 0.11 mag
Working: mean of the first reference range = 46.5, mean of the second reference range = 64.1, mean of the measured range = 48.1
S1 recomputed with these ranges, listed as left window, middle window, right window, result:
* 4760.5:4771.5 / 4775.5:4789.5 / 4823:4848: 0.5 Ang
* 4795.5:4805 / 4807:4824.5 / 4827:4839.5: 0.5 Ang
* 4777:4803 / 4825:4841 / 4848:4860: 2.2 Ang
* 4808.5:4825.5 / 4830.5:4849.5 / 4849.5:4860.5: 1.4 Ang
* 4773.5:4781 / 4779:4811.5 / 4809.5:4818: 0.4 Ang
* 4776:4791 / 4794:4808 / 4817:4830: 0.3 Ang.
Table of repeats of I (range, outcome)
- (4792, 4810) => 48.27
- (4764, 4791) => 46.61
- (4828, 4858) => 77.9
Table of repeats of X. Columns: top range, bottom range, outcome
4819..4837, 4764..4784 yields 1.22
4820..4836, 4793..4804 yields 1.15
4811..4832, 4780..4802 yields 1.12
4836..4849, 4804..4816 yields 1.31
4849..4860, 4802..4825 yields 1.53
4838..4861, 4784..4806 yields 1.52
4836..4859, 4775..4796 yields 1.50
